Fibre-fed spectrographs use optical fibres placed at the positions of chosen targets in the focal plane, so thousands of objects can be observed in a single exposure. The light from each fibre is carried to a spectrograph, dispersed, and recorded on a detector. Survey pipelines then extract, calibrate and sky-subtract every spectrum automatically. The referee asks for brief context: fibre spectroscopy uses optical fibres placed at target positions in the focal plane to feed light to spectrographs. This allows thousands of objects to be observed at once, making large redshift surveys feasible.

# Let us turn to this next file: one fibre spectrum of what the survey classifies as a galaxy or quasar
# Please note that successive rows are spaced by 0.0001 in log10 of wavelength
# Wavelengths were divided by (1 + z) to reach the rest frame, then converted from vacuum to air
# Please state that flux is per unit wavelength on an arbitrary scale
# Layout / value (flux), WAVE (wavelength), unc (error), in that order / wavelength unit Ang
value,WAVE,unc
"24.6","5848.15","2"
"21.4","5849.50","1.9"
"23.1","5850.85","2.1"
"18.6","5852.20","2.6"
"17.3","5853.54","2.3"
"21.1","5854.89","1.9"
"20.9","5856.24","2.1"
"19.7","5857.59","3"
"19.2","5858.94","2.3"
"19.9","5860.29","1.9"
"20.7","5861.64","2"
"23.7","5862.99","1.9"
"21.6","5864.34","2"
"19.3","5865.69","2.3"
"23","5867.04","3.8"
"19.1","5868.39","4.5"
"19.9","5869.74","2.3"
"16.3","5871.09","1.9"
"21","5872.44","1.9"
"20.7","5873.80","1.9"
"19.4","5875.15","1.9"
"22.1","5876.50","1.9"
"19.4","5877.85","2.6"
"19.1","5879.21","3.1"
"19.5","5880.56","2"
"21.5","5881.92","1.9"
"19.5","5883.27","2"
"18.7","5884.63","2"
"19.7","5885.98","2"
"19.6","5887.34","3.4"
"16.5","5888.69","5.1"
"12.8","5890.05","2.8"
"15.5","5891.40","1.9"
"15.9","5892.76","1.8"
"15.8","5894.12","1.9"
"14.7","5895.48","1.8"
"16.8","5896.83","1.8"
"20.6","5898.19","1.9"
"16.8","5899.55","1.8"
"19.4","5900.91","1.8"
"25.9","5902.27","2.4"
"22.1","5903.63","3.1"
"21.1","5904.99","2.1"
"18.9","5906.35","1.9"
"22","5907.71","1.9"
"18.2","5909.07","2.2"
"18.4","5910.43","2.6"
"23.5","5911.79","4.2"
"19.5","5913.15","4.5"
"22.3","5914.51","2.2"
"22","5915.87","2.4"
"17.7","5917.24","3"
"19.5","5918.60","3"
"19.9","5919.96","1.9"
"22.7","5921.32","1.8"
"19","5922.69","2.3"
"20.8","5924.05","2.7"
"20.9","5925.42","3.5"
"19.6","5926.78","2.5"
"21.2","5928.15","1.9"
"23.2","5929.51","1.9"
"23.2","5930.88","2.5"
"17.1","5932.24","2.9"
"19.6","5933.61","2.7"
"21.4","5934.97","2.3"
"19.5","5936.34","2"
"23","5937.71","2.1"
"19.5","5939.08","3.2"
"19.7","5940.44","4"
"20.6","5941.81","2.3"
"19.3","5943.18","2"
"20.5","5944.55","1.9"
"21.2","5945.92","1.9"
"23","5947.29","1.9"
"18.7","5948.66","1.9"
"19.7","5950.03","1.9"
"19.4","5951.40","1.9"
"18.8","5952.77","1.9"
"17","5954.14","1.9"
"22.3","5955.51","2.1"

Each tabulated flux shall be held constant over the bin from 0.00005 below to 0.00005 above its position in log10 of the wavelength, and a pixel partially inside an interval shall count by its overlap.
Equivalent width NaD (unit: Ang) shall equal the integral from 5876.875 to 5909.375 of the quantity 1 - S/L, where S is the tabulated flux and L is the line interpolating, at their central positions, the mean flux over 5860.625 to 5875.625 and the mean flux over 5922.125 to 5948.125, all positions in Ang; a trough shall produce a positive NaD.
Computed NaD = 2.73 Ang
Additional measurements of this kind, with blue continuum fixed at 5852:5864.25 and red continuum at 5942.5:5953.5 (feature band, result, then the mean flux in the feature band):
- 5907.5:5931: -0.6 Ang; 20.7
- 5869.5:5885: 0.3 Ang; 19.8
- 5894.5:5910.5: 0.5 Ang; 19.5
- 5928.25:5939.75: -0.4 Ang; 20.8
